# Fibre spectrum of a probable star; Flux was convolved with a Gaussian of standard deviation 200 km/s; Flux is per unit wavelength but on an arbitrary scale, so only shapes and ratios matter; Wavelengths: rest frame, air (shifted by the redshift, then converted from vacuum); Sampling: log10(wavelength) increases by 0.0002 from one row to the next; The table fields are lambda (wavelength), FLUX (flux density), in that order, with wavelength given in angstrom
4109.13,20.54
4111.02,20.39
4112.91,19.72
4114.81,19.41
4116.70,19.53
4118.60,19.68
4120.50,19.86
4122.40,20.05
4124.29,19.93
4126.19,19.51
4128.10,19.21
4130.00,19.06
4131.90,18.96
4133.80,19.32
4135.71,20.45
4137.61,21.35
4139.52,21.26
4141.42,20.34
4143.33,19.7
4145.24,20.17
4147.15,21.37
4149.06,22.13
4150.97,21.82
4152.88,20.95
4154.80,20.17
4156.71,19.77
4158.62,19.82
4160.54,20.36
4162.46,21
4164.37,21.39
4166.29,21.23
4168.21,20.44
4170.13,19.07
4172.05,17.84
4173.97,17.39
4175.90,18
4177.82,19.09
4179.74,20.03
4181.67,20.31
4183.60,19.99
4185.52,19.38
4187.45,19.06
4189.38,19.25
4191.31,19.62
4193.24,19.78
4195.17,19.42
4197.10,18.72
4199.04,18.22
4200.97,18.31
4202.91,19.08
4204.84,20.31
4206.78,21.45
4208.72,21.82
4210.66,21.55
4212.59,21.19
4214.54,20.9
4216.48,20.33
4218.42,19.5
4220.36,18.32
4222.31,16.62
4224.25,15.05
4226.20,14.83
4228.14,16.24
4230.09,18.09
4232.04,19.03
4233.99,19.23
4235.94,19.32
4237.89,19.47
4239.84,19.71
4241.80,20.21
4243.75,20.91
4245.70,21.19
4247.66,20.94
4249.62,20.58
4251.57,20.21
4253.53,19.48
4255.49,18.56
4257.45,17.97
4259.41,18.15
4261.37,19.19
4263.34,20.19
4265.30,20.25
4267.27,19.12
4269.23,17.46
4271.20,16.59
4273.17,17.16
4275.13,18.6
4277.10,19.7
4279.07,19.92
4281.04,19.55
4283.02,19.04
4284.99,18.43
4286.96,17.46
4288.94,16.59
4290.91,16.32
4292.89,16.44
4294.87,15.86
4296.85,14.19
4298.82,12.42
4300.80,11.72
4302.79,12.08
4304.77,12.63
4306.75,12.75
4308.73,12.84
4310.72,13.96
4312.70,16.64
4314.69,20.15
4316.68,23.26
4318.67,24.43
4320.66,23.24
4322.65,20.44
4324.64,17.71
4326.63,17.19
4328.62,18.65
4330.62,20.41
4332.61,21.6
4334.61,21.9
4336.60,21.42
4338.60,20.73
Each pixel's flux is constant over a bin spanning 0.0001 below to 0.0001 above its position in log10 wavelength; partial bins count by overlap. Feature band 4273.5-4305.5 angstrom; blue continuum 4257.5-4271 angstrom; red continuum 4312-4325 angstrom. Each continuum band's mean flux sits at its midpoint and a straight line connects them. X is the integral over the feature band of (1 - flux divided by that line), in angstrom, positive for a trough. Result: 5.6 angstrom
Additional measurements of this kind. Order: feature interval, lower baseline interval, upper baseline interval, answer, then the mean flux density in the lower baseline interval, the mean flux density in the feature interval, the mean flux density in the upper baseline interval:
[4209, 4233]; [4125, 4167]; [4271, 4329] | 0.4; 20.4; 18.6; 17.2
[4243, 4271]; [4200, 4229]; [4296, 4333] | -1.9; 19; 19.5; 17.1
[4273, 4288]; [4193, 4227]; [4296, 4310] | -4.8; 19.2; 18.8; 12.7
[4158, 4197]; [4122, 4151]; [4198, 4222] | 1.0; 20.3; 19.6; 20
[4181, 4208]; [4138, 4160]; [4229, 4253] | 1.0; 20.7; 19.5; 19.9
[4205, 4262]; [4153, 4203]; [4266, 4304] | -3.9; 19.5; 19.3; 16.8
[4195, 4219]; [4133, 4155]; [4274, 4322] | -1.1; 20.8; 20.1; 17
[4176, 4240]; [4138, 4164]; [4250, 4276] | 1.8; 20.7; 19.2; 18.7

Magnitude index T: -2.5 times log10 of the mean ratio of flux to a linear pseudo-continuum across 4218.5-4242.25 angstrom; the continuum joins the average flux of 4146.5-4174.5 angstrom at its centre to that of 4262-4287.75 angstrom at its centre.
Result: 0.08 mag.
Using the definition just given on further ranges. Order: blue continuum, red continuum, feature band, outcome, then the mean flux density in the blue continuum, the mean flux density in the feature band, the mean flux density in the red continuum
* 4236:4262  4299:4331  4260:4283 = 0.00 mag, 19.7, 18.9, 17.2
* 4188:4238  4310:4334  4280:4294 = 0.11 mag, 19.1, 17.7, 19.9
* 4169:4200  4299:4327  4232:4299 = -0.05 mag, 19.1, 18.6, 16.9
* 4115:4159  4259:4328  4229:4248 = -0.08 mag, 20.2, 19.7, 17.5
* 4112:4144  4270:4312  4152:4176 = -0.05 mag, 19.8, 19.9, 15.9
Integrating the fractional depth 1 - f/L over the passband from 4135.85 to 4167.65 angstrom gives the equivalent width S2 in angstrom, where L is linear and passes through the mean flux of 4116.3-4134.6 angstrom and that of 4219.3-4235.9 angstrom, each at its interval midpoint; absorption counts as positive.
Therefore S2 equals -3.1 angstrom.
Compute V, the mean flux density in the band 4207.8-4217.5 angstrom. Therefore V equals 21.2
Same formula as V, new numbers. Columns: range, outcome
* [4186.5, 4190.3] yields 19.1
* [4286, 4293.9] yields 16.7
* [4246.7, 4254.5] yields 20.3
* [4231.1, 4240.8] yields 19.4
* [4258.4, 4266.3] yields 19.4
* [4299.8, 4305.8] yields 12.1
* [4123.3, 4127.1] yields 19.8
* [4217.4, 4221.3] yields 19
